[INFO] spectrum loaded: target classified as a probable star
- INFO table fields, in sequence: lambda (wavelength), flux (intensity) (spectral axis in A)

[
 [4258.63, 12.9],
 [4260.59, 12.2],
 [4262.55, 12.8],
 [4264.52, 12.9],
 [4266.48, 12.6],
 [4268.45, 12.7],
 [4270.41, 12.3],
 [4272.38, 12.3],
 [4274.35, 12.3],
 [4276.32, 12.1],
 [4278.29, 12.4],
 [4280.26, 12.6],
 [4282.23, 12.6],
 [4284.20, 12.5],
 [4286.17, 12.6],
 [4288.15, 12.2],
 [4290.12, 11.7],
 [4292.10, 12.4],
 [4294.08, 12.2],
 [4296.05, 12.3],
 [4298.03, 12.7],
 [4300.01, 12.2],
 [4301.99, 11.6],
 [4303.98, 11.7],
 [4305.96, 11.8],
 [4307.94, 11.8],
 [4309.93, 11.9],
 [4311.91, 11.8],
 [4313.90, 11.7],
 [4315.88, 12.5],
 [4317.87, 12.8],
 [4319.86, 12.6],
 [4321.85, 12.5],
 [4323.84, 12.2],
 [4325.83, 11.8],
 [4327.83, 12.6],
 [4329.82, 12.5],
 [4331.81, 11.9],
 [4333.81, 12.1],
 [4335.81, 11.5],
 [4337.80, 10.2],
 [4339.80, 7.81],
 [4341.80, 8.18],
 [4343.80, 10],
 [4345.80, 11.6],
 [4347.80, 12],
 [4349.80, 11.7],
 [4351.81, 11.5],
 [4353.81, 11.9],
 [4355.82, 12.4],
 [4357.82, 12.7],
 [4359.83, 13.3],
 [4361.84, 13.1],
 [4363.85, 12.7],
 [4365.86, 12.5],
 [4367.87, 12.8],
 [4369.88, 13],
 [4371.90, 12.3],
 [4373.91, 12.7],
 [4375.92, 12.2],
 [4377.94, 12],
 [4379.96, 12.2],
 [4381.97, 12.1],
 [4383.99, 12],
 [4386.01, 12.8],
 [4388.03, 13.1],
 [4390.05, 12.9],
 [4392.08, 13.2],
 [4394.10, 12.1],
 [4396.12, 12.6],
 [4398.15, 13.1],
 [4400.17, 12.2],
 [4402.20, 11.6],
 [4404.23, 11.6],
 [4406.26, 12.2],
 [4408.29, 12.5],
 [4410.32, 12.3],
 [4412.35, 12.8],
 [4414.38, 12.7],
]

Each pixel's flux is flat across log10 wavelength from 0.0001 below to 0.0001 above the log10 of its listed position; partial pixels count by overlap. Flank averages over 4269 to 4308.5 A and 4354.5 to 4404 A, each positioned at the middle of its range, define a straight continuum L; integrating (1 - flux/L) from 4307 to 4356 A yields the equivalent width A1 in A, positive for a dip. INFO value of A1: 3.2 A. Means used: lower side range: 12.2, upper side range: 12.5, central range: 11.6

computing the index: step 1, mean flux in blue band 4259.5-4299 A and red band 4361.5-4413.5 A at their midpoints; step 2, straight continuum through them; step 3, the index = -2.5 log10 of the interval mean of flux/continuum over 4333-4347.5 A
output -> 0.210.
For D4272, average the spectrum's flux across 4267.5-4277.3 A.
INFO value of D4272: 12.3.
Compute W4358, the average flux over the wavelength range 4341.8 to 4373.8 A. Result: 12.1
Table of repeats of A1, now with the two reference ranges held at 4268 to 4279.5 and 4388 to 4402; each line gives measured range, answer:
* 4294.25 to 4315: 0.8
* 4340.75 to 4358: 1.8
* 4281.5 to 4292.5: 0.0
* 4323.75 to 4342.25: 2.0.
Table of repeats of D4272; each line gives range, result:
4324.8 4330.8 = 12.3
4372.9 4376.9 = 12.5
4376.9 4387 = 12.2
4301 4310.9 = 11.8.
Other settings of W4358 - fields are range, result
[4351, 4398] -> 12.5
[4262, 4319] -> 12.3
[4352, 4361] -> 12.5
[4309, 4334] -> 12.2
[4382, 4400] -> 12.7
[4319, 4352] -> 11.3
